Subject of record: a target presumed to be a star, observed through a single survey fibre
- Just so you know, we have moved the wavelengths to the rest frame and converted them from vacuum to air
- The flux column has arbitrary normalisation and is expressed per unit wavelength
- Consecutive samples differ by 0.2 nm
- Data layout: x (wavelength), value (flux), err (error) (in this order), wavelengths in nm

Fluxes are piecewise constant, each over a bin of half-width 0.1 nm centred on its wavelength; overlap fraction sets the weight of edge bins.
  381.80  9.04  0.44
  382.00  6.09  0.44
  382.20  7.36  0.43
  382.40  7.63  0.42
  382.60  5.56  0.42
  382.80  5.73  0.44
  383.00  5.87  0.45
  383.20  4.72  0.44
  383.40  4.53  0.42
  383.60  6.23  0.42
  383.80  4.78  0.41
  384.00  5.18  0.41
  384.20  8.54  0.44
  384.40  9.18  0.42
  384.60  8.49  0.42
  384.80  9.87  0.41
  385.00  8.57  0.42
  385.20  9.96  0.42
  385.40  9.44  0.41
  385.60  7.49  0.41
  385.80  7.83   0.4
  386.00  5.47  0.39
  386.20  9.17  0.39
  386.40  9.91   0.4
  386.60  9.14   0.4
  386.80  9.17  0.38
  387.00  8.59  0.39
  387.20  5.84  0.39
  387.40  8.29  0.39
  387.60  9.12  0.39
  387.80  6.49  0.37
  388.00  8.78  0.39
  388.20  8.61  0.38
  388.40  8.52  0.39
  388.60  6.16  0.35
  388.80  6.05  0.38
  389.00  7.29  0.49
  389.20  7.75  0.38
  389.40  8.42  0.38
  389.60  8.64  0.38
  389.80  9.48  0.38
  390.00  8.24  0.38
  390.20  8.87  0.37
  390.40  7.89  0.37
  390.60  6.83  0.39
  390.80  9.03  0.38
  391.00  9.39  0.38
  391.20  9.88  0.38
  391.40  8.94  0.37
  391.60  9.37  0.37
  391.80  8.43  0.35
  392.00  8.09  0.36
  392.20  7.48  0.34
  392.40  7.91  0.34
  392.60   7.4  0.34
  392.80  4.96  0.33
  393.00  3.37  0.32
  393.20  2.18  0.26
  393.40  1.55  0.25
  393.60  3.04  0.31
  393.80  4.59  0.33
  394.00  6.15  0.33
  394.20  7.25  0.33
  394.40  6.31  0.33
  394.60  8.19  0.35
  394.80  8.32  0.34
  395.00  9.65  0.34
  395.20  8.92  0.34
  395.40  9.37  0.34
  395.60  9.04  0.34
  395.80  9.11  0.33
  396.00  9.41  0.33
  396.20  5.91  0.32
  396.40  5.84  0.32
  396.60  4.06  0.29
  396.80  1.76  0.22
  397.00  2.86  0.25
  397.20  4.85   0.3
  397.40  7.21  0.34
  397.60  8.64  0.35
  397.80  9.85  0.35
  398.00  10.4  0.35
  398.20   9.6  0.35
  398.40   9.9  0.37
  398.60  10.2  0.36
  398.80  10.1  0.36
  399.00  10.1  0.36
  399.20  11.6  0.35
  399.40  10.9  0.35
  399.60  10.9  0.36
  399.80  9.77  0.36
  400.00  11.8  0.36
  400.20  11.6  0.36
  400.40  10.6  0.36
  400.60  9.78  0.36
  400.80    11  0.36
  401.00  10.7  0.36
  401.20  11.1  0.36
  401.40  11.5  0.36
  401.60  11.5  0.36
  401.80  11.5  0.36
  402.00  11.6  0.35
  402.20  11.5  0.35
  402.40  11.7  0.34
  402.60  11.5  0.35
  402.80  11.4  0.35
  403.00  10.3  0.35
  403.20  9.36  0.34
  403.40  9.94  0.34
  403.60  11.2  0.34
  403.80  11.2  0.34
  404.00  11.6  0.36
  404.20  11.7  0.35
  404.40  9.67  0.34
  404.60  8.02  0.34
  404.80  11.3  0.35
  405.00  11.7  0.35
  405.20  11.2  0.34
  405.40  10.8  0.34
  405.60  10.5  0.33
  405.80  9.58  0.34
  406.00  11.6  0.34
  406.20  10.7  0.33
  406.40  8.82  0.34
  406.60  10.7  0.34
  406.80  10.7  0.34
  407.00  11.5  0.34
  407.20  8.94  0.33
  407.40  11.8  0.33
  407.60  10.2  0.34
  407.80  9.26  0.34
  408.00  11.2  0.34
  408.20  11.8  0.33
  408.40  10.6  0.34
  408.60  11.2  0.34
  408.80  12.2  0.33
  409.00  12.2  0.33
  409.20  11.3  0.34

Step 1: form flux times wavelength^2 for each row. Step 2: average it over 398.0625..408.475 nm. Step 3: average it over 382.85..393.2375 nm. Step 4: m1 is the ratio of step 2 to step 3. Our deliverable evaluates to 1.5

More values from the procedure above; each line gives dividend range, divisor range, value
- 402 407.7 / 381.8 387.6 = 1.58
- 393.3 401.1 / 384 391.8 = 1.04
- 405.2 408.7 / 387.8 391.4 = 1.41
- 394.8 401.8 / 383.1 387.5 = 1.26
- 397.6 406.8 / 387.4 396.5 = 1.51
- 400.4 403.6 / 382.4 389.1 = 1.58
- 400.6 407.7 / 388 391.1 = 1.43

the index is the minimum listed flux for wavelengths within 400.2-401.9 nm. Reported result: 9.78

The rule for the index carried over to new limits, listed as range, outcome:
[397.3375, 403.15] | 7.21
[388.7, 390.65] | 6.05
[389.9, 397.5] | 1.55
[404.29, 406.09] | 8.02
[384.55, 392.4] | 5.47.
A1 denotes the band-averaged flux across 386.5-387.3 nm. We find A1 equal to 8.19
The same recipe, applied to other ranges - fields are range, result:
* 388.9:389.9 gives 8.32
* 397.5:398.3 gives 9.62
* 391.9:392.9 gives 7.17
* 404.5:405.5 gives 10.6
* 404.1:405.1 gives 10.5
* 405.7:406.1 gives 10.6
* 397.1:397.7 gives 6.9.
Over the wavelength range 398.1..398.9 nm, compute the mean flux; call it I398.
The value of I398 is 9.95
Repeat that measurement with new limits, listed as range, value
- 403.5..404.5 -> 11.1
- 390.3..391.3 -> 8.6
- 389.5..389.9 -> 9.06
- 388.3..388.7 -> 7.34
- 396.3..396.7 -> 4.95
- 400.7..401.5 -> 11.1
